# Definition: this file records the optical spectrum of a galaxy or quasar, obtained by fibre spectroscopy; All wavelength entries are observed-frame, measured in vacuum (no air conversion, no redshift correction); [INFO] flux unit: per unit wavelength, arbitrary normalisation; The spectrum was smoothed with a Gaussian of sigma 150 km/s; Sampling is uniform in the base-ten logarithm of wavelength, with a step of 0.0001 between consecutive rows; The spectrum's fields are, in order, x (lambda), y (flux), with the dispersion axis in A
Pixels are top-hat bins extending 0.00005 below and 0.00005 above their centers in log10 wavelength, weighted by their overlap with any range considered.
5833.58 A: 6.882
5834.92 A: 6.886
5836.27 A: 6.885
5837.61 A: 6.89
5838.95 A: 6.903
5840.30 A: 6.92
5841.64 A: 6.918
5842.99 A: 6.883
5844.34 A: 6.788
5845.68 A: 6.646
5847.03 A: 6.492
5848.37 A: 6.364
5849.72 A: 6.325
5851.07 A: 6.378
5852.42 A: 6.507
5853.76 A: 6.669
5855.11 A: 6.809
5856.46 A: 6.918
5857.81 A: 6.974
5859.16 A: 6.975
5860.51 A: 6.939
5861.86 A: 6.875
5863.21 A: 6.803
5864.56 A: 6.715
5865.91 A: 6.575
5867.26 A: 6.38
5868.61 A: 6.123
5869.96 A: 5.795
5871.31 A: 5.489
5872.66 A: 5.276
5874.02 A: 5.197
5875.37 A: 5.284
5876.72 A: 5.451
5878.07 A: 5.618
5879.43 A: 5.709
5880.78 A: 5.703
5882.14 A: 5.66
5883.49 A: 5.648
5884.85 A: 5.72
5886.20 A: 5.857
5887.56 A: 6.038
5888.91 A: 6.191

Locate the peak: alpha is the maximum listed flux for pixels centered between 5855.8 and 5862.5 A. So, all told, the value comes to 6.975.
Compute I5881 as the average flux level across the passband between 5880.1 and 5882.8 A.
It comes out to 5.68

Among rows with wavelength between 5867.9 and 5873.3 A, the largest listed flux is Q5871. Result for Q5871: 6.123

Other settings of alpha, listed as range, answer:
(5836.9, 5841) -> 6.92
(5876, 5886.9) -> 5.857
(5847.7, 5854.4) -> 6.669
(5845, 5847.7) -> 6.646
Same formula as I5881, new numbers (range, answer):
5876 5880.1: 5.59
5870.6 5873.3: 5.4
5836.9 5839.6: 6.92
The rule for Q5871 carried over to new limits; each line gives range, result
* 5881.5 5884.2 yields 5.66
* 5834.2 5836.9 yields 6.886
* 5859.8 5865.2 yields 6.939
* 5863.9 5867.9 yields 6.715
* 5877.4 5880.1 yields 5.709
